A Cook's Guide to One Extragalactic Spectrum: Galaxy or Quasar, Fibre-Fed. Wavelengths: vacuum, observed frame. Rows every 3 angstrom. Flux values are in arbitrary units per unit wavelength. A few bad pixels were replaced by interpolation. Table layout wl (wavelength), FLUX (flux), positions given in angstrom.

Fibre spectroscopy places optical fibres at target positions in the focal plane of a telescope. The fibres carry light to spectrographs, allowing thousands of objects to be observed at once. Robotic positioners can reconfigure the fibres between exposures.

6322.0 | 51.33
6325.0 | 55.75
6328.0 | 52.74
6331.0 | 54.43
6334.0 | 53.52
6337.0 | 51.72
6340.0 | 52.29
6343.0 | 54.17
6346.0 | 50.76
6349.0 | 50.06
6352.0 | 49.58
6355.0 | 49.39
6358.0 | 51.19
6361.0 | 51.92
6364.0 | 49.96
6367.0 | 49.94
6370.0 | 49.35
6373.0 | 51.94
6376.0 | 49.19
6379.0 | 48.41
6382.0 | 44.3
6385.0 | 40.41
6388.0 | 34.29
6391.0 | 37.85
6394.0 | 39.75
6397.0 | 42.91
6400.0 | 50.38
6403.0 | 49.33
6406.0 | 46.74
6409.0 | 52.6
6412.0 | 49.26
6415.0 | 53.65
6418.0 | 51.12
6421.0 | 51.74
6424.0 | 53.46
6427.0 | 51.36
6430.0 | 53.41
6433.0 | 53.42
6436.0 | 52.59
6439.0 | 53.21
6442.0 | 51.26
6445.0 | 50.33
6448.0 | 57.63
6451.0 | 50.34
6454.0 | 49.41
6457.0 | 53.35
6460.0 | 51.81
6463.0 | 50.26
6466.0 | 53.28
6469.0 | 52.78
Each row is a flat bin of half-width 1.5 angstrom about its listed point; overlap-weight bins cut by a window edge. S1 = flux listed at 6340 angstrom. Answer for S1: 52.29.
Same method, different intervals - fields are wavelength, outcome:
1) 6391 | 37.85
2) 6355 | 49.39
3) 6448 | 57.63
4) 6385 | 40.41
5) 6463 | 50.26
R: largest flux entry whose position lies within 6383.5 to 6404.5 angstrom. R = 50.38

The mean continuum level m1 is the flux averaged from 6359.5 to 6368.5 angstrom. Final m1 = 50.6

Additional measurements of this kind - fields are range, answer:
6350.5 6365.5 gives 50.4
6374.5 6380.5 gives 48.8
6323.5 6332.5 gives 54.3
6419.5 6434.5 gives 52.7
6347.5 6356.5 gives 49.7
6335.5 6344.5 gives 52.7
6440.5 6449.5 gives 53.1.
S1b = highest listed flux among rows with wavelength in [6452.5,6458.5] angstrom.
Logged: 53.35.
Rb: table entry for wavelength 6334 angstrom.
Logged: 53.52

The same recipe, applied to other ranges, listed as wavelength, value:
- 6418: 51.12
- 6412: 49.26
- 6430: 53.41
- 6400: 50.38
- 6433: 53.42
